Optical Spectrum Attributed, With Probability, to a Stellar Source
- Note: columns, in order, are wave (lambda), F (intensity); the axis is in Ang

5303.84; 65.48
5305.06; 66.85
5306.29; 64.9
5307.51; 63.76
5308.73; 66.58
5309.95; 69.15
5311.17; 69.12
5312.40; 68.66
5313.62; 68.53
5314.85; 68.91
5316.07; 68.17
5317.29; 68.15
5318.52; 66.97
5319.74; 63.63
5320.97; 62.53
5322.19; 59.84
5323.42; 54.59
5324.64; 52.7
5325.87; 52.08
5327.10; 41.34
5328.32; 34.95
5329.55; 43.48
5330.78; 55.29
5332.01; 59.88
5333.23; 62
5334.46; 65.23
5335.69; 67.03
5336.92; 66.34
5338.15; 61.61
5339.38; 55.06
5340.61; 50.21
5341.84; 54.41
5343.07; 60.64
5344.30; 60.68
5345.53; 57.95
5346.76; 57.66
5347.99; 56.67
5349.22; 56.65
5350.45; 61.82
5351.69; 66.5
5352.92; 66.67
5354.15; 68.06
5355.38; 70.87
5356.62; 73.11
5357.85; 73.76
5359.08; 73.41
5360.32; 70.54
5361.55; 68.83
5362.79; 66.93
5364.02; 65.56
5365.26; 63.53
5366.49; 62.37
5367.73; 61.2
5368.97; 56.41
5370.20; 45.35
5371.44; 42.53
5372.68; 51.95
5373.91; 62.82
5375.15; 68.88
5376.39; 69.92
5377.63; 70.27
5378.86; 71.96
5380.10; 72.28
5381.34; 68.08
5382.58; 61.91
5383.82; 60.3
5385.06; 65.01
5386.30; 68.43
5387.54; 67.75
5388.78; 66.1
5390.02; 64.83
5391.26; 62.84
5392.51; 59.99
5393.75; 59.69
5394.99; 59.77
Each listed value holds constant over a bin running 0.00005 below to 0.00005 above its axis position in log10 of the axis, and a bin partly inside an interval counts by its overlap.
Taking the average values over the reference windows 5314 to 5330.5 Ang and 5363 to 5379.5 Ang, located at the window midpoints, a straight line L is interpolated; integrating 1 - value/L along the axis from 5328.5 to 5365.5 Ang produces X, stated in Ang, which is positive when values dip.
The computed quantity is -2.0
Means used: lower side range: 56.8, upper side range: 61.2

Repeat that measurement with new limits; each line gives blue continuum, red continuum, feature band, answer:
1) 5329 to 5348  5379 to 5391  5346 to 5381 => -0.88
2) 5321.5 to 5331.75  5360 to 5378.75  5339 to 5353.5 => -0.89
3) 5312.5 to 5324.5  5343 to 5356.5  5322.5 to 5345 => 2.83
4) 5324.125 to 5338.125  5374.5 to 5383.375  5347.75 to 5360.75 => -1.19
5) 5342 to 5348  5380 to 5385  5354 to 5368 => -1.63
